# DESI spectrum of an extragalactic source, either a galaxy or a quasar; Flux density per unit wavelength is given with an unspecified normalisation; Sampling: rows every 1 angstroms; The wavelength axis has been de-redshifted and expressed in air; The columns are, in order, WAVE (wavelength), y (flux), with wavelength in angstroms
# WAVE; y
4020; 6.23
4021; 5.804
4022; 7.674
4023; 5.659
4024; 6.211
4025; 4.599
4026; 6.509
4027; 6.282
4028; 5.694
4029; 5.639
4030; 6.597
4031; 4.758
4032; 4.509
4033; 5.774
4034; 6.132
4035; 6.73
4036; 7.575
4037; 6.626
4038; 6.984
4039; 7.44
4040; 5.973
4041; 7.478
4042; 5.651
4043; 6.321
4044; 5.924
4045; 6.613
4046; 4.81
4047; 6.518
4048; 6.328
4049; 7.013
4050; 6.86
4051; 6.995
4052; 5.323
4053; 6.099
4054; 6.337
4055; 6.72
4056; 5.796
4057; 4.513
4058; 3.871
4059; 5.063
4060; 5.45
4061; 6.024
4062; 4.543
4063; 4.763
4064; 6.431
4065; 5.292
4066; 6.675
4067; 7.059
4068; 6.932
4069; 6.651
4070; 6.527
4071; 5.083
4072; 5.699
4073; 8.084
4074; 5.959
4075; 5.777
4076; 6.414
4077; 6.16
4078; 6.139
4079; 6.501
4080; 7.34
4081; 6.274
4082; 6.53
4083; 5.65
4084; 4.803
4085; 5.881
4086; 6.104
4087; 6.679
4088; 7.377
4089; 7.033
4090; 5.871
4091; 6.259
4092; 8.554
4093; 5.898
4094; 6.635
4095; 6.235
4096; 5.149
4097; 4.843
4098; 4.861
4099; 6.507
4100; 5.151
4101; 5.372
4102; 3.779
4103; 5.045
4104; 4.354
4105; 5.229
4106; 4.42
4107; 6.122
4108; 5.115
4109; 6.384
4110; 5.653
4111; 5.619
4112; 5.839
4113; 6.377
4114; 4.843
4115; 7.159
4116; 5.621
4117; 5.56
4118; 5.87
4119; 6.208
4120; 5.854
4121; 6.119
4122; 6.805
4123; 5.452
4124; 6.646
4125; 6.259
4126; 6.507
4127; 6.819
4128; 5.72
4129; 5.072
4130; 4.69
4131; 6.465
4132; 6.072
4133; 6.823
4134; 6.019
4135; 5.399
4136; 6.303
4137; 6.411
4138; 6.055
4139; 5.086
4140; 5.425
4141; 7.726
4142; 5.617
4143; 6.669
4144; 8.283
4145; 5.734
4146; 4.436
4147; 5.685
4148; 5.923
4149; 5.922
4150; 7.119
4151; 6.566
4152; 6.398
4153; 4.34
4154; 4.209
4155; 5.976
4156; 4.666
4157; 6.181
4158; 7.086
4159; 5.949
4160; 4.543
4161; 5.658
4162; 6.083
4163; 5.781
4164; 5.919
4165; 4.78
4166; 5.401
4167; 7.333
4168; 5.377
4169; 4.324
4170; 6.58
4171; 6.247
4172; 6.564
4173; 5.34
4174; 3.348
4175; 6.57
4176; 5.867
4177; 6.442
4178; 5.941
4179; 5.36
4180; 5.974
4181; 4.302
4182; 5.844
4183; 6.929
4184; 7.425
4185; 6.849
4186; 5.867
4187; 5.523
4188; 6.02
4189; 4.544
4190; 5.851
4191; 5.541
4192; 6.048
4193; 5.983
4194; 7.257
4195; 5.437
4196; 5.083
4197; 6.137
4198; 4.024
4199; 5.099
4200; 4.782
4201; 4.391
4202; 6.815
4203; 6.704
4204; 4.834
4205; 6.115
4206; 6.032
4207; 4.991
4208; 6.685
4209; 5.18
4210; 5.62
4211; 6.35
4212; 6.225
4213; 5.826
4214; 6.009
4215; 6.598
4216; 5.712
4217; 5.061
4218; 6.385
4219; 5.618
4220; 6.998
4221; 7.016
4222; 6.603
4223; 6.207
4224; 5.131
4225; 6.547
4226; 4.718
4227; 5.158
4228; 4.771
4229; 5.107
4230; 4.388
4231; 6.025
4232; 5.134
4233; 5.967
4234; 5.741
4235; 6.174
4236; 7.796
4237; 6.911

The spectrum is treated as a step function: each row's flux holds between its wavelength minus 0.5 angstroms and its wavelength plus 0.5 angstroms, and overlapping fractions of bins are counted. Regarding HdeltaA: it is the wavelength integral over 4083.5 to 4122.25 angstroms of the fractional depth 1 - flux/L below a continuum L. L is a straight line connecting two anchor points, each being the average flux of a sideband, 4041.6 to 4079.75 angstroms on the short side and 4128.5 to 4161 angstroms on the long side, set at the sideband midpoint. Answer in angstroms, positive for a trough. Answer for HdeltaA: 1.0 angstroms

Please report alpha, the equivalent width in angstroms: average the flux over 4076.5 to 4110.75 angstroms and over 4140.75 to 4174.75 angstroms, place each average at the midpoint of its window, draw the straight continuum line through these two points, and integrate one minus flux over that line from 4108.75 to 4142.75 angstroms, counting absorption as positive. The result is -1.0 angstroms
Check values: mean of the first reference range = 5.88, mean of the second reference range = 5.81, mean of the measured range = 6.02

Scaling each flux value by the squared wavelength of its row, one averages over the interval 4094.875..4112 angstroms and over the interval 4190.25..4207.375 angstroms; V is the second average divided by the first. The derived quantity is 1.1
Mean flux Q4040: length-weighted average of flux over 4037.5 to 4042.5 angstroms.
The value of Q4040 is 6.71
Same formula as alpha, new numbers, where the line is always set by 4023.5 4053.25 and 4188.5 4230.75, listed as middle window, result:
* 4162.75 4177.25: 0.3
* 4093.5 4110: 1.9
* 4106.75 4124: 0.1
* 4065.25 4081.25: -0.9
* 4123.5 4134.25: -0.3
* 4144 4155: 0.2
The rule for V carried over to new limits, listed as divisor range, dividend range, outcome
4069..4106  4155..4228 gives 1.02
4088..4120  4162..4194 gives 1.05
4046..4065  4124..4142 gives 1.09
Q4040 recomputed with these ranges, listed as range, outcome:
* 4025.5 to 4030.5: 6.14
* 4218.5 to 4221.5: 6.54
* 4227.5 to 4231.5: 5.07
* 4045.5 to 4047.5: 5.66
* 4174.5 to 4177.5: 6.29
